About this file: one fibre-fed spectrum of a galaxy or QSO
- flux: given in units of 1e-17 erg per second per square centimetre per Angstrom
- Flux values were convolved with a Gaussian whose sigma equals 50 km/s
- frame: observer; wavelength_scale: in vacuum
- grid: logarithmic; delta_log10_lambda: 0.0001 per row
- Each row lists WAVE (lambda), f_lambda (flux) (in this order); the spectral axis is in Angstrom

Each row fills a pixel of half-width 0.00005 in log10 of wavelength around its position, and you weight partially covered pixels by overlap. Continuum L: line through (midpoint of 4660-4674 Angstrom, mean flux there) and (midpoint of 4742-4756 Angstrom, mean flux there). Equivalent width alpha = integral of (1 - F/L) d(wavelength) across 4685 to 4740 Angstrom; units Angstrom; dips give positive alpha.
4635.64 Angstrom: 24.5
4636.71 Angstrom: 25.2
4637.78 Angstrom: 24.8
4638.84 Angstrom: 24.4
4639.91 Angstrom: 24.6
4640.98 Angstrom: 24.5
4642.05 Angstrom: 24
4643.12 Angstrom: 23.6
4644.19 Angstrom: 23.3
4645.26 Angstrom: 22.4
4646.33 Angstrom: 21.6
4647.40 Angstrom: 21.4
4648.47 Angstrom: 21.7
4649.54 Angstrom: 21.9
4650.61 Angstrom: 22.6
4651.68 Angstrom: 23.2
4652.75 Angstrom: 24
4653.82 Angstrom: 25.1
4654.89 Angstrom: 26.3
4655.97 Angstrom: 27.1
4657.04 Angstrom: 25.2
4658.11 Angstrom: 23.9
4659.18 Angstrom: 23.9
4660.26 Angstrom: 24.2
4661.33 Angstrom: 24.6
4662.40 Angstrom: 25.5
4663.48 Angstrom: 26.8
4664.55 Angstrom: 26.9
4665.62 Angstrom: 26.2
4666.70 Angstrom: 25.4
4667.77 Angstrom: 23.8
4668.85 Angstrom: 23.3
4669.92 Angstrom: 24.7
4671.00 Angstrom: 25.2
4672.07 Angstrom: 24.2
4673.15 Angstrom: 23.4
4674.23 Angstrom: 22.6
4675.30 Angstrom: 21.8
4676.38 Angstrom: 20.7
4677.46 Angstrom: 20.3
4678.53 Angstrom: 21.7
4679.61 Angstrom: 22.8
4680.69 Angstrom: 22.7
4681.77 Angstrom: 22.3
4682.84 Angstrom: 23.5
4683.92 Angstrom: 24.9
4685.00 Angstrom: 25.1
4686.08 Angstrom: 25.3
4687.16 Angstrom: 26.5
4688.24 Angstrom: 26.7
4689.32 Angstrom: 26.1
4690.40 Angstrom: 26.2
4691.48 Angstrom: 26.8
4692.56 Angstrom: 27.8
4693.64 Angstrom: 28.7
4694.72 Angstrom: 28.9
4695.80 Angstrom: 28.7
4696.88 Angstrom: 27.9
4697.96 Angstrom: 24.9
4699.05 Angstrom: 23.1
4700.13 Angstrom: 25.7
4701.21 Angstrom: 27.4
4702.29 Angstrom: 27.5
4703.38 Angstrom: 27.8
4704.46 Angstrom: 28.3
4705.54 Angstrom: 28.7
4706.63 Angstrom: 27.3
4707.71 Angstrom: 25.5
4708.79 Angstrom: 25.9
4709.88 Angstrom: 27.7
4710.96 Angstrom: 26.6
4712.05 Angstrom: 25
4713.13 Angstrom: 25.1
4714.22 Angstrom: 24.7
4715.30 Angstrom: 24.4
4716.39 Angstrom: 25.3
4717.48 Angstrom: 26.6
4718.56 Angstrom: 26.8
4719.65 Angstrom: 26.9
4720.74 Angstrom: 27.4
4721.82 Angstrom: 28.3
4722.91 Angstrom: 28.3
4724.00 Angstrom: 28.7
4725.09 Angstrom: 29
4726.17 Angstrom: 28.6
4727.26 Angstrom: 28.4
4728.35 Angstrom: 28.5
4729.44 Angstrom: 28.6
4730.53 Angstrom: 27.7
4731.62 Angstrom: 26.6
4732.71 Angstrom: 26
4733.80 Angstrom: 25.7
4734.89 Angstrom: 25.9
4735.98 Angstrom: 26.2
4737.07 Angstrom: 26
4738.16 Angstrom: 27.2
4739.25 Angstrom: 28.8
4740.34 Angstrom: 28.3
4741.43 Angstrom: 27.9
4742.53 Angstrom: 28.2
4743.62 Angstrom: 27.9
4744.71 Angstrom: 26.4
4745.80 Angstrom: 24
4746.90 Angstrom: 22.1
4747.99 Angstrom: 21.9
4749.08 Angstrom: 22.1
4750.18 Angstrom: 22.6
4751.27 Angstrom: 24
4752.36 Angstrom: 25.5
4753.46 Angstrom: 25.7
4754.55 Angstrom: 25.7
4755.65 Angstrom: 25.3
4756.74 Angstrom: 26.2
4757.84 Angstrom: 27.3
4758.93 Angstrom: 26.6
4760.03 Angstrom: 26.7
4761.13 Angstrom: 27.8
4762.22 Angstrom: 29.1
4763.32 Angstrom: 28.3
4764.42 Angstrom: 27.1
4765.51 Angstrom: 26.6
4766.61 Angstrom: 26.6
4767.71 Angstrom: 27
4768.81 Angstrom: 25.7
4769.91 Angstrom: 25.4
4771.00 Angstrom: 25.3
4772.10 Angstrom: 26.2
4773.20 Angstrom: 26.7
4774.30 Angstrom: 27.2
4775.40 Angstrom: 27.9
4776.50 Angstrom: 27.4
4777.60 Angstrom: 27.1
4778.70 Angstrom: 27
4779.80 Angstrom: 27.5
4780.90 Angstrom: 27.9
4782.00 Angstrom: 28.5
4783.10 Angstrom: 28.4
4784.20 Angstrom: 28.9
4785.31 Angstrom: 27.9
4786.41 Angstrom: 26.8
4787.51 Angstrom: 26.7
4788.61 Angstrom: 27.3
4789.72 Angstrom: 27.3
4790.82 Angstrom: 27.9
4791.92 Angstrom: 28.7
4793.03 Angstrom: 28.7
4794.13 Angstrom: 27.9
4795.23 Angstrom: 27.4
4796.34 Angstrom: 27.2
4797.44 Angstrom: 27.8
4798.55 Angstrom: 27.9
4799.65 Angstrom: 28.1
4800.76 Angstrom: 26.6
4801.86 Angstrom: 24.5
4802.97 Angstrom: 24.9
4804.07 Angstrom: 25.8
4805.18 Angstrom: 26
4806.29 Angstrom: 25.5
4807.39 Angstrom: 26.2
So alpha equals -4.7 Angstrom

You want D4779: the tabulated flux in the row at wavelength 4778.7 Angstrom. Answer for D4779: 27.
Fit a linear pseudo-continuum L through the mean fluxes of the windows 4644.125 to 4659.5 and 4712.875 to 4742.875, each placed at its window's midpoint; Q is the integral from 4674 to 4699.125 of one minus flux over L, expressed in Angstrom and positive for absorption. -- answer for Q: 0.3 Angstrom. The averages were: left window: 23.6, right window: 27.2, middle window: 24.9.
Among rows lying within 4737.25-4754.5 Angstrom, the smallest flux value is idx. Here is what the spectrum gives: 21.9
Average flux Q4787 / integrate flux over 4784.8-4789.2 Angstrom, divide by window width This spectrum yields 27.2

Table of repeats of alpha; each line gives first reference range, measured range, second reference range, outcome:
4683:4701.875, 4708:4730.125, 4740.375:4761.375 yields -0.86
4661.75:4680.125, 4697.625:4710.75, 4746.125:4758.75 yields -1.40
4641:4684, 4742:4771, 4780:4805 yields 0.61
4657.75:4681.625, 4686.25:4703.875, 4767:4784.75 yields -1.63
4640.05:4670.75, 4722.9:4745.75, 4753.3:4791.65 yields -1.16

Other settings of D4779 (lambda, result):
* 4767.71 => 27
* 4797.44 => 27.8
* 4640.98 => 24.5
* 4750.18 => 22.6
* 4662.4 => 25.5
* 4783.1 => 28.4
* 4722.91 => 28.3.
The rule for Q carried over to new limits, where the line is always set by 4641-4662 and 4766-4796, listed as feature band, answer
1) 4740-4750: 0.4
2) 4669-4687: 0.9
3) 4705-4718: -0.4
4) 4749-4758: 0.5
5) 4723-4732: -0.9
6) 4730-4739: -0.2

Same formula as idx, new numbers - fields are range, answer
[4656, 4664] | 23.9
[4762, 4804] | 24.5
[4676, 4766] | 20.3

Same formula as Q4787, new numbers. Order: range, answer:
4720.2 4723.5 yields 28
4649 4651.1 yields 22.3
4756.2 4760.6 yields 26.7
